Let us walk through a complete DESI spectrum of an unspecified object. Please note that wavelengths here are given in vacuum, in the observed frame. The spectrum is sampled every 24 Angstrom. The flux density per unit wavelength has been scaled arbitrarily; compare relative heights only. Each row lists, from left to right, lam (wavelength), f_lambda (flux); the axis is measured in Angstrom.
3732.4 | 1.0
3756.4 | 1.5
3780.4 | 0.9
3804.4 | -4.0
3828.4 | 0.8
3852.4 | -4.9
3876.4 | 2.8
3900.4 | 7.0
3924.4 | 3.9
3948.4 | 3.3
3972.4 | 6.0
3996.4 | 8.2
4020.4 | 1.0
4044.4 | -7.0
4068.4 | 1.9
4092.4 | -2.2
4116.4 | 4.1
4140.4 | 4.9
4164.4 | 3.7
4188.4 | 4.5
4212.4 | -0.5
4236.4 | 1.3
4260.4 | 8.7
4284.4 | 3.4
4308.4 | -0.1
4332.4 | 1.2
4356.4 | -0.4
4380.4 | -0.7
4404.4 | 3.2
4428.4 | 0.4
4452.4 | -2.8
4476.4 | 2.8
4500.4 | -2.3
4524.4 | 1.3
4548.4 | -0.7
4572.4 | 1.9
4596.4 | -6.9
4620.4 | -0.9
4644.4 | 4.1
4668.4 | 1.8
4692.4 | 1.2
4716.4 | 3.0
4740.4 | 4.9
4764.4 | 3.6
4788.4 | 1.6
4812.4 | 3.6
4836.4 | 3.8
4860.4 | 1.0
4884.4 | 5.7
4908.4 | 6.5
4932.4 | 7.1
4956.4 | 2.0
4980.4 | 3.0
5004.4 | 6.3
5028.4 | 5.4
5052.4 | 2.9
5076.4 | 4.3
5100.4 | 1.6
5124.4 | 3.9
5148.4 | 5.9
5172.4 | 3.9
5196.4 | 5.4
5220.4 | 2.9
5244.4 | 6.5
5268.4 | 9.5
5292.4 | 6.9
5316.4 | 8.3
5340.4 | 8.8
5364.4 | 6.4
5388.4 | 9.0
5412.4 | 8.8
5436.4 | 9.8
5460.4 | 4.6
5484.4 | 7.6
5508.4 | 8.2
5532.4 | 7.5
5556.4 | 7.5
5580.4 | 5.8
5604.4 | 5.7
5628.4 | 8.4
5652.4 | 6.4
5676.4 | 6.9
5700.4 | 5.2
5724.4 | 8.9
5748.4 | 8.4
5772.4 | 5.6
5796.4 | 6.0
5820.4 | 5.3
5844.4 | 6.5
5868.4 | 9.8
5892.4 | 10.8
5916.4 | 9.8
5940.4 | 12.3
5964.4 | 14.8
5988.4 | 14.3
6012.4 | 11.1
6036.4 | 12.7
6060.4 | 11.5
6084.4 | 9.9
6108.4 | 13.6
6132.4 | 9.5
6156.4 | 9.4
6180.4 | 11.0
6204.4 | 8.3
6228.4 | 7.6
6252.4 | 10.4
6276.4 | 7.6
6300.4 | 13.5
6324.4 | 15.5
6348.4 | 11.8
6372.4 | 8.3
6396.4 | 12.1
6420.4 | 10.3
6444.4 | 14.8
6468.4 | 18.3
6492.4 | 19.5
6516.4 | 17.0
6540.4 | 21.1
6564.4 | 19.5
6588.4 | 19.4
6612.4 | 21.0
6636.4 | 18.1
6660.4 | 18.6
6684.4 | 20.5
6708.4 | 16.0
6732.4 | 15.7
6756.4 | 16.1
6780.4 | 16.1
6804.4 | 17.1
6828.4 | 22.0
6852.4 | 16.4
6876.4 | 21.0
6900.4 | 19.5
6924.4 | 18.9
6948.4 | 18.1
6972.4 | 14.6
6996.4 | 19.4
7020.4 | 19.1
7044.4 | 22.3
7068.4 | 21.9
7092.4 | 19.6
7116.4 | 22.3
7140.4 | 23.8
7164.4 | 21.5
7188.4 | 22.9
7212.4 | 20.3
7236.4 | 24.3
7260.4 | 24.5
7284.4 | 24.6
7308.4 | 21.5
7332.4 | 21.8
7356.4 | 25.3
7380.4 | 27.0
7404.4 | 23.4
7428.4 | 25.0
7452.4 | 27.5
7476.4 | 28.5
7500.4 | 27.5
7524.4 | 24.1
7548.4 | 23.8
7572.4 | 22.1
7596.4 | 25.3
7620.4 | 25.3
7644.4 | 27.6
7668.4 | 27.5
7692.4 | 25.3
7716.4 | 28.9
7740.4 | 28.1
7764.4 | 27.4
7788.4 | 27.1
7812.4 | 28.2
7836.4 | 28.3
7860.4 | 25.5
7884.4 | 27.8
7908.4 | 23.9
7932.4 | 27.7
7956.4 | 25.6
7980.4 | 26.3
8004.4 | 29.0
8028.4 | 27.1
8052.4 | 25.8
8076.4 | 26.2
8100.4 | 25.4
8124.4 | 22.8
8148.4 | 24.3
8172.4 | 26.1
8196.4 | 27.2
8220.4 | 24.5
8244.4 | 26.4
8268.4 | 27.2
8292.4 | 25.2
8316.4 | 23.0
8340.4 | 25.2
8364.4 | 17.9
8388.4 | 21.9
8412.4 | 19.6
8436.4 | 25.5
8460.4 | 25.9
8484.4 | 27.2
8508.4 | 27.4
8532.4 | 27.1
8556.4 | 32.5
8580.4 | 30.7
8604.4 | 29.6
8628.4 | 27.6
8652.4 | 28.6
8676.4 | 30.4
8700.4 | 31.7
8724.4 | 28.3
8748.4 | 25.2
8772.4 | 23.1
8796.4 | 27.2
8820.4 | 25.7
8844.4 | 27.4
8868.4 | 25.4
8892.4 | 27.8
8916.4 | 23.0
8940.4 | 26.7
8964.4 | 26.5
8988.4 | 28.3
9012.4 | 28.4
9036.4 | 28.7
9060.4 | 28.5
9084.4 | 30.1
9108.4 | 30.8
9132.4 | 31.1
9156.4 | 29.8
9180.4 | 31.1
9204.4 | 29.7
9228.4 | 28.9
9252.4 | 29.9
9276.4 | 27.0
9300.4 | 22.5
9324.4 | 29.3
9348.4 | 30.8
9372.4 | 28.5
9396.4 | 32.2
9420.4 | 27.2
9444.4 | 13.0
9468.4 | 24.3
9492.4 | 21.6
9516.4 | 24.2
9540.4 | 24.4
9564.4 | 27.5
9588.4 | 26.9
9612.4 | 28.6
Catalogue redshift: 0.618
